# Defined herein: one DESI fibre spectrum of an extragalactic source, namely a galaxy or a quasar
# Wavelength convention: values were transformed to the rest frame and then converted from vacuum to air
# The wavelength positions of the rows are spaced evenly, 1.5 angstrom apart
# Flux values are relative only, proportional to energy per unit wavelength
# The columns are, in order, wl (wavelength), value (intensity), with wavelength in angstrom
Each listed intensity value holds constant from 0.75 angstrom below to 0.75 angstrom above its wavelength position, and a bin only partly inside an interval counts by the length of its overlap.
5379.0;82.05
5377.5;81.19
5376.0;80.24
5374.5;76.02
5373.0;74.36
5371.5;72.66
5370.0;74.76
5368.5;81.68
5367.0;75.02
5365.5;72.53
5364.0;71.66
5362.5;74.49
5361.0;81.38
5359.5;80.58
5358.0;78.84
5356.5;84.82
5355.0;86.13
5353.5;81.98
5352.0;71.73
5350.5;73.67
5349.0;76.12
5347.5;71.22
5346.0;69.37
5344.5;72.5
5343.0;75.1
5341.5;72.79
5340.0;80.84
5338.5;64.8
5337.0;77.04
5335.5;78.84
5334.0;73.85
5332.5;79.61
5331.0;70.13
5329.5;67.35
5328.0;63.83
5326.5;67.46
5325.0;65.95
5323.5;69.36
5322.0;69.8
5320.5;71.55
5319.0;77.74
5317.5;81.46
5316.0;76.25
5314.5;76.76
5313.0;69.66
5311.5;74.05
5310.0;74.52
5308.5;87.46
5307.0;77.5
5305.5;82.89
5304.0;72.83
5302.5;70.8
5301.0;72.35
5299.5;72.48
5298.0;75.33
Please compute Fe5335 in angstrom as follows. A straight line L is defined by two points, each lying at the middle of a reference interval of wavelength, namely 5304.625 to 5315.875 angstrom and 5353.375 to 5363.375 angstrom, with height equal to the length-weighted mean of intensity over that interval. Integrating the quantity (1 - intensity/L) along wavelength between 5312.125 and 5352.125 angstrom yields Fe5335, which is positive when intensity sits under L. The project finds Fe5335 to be 3.2 angstrom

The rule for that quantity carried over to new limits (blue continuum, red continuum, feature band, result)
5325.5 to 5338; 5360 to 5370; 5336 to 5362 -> -0.8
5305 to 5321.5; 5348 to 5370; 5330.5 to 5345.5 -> 0.6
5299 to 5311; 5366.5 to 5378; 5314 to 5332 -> 1.2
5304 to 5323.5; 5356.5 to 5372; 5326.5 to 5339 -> 0.8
